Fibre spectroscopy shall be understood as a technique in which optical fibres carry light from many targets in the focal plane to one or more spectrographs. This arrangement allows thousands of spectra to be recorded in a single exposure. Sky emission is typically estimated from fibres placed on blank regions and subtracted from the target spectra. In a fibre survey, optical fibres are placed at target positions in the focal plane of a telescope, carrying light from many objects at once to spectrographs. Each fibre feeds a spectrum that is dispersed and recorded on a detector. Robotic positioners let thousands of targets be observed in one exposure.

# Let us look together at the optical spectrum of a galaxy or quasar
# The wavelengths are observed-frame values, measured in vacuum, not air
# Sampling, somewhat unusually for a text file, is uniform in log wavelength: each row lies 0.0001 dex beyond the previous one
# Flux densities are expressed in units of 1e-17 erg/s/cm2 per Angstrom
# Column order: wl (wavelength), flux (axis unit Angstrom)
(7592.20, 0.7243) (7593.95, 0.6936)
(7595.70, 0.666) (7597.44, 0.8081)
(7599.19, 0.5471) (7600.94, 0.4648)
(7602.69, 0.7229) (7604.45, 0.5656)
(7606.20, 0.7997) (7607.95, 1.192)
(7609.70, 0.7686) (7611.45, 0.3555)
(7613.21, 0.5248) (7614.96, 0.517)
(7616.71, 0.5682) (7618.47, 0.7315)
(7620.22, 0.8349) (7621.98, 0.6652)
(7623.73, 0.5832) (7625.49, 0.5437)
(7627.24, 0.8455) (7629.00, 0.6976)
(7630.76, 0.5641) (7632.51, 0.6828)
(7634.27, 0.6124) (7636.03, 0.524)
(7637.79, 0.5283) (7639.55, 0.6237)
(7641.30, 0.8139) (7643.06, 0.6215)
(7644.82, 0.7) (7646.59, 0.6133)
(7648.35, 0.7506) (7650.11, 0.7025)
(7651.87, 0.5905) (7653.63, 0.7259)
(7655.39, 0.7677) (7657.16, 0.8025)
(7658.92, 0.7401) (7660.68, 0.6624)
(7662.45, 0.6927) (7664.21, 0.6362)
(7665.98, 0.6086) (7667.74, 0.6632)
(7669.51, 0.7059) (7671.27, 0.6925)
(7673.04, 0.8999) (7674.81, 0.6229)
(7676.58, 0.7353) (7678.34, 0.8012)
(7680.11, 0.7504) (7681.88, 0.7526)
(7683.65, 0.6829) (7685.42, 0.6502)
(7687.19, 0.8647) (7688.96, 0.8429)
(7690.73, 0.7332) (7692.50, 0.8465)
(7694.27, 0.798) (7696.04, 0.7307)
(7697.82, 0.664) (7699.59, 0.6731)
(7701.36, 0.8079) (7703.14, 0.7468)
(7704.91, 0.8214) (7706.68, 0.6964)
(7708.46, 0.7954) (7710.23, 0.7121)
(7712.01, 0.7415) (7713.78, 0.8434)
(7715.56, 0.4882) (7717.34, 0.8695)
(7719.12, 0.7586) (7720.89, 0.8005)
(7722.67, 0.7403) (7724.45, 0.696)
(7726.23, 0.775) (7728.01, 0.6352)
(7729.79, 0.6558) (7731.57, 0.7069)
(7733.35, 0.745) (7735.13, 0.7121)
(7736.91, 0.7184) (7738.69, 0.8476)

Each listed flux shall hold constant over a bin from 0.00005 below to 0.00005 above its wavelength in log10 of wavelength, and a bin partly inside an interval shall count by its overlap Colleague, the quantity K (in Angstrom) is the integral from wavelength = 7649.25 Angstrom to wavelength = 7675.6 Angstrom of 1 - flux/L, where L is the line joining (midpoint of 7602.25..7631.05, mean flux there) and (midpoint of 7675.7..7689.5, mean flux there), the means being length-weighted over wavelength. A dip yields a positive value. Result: 1.1 Angstrom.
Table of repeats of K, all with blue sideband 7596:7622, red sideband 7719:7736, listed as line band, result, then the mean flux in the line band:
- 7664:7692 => -1.25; 0.731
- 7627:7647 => 1.05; 0.647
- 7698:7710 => -0.64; 0.749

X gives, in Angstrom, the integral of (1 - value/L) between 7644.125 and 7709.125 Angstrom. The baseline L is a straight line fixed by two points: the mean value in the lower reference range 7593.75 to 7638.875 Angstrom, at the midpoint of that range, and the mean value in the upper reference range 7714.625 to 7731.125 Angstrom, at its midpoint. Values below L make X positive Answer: -3.9 Angstrom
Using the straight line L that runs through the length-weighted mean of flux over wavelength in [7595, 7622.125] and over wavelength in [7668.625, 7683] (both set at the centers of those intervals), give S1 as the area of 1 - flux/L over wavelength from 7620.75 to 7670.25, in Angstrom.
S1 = 3.0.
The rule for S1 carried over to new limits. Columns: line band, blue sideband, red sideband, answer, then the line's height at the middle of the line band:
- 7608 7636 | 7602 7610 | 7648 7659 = 4.9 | 0.784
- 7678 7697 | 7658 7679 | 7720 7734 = -1.6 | 0.709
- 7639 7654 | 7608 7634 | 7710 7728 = -0.2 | 0.674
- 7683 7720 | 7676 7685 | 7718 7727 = -0.1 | 0.748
